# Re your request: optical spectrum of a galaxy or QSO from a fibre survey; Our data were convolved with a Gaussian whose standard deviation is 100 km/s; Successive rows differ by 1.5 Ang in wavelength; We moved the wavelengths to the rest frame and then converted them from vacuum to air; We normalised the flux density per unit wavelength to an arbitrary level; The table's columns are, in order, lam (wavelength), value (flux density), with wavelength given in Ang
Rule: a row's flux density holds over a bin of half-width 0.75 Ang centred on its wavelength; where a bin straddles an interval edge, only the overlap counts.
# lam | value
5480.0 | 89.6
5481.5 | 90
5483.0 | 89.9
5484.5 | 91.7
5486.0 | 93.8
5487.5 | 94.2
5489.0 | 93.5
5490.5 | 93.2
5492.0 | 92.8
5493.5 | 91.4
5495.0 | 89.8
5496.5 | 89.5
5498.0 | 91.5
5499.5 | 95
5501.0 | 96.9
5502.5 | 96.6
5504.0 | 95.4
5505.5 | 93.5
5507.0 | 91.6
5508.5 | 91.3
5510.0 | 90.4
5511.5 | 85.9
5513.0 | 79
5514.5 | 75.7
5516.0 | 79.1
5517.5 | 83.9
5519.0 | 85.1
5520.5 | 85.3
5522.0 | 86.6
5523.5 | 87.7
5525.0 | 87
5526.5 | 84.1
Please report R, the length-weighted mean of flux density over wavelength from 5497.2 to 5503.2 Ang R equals 94.9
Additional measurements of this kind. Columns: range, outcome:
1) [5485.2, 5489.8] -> 93.8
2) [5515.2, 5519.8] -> 82.7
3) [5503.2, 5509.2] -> 93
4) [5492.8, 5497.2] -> 90.2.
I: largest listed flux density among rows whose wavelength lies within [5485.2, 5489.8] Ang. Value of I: 94.2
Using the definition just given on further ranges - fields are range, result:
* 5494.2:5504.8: 96.9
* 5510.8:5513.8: 85.9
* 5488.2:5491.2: 93.5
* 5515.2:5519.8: 85.1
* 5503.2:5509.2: 95.4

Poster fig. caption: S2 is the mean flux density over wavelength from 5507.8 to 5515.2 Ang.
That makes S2 84.5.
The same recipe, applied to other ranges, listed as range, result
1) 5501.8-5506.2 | 95.2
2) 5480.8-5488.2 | 91.9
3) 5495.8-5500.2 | 92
